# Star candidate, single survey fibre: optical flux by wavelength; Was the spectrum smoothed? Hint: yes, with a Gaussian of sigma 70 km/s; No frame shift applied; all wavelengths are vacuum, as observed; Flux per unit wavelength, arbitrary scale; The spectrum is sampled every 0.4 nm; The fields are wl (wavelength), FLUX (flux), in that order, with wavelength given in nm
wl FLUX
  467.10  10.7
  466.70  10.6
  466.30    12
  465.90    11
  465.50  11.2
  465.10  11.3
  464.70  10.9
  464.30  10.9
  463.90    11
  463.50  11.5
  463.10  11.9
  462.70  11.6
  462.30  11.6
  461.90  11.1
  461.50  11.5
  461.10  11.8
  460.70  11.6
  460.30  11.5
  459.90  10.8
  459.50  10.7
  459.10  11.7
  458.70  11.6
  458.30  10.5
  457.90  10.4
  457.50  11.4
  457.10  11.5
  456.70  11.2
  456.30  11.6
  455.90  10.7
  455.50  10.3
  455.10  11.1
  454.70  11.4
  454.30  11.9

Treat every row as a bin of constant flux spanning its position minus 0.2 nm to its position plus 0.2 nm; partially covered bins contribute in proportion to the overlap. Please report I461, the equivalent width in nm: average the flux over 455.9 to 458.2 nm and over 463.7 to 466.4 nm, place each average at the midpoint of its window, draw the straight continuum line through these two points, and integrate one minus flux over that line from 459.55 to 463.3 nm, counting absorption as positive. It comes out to -0.103 nm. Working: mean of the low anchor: 11.1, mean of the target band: 11.5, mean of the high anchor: 11.2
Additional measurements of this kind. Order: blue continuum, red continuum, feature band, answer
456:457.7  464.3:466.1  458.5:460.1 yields 0.01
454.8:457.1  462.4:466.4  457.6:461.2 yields 0.00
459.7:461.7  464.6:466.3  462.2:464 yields -0.03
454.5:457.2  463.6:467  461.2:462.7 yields -0.05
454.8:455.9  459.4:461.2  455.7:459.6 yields -0.05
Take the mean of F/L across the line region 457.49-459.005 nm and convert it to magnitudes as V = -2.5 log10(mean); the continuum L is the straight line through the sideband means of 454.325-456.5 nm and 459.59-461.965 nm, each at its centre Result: 0.03 mag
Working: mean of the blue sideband 11.1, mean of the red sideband 11.4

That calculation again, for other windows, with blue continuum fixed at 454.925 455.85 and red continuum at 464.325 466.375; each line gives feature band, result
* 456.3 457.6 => -0.06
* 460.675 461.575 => -0.06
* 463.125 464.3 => -0.02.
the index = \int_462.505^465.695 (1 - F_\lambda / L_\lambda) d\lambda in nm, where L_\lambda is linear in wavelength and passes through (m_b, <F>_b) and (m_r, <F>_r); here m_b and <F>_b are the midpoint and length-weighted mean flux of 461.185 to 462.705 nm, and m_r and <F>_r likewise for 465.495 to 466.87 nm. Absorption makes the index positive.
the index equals 0.01 nm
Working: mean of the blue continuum 11.5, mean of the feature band 11.3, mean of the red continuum 11.2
